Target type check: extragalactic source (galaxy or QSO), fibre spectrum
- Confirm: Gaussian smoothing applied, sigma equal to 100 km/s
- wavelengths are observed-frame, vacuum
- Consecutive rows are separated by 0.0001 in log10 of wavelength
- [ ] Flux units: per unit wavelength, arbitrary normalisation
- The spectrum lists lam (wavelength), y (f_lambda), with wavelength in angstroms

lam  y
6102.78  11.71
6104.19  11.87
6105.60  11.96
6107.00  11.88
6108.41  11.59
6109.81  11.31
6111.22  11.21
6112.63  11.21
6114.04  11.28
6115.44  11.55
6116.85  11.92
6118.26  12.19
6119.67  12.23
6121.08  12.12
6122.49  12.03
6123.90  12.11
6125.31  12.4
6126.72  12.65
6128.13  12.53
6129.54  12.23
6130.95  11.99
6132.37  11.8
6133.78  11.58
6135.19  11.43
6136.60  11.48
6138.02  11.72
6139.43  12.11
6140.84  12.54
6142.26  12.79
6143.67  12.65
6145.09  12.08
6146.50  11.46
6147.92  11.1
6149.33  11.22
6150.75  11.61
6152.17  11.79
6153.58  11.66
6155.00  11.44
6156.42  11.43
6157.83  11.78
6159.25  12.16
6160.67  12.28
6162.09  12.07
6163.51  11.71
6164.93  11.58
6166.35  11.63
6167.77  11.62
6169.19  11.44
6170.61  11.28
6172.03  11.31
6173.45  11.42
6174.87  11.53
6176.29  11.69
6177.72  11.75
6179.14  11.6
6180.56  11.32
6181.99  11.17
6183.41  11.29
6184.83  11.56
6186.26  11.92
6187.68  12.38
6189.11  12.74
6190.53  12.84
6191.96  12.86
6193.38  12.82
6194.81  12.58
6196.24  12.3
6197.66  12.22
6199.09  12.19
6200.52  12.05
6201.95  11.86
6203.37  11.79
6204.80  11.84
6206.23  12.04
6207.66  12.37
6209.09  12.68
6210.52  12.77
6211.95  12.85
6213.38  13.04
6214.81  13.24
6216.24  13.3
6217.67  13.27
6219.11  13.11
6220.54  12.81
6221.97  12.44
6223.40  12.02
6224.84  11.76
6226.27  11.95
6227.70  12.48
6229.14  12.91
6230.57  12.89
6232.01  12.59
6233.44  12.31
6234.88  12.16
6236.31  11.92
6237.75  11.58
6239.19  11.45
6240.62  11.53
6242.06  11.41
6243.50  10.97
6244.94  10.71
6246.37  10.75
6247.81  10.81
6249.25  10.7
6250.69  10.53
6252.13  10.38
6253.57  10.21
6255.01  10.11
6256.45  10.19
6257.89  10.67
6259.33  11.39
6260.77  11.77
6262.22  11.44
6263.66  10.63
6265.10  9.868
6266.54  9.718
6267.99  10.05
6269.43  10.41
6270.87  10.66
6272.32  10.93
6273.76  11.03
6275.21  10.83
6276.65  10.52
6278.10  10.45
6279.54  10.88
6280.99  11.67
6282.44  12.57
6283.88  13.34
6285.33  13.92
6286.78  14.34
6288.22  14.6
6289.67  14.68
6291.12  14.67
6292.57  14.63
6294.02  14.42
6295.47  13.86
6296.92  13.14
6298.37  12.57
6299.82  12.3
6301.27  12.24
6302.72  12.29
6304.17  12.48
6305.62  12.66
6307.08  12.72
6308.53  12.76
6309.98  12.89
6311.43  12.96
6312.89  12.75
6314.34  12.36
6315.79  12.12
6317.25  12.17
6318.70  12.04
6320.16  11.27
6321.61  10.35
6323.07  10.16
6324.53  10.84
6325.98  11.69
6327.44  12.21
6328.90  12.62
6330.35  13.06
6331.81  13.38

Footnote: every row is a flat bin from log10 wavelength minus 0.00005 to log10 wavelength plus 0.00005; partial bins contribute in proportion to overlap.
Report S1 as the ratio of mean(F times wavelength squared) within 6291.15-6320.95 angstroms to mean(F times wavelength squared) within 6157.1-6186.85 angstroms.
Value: 1.1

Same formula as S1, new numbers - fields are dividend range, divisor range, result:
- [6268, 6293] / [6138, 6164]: 1.08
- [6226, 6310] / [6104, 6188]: 1.05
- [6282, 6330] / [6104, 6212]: 1.12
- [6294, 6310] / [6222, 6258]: 1.14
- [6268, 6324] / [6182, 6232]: 1.02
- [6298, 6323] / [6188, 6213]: 1.02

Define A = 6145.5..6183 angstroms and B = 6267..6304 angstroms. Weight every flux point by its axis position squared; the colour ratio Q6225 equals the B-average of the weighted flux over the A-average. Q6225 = 1.1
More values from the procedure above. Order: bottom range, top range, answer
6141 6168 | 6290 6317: 1.15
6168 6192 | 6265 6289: 1.02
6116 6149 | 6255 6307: 1.05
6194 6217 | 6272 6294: 1.05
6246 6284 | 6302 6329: 1.13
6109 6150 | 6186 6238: 1.08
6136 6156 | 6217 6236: 1.09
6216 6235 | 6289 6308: 1.08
